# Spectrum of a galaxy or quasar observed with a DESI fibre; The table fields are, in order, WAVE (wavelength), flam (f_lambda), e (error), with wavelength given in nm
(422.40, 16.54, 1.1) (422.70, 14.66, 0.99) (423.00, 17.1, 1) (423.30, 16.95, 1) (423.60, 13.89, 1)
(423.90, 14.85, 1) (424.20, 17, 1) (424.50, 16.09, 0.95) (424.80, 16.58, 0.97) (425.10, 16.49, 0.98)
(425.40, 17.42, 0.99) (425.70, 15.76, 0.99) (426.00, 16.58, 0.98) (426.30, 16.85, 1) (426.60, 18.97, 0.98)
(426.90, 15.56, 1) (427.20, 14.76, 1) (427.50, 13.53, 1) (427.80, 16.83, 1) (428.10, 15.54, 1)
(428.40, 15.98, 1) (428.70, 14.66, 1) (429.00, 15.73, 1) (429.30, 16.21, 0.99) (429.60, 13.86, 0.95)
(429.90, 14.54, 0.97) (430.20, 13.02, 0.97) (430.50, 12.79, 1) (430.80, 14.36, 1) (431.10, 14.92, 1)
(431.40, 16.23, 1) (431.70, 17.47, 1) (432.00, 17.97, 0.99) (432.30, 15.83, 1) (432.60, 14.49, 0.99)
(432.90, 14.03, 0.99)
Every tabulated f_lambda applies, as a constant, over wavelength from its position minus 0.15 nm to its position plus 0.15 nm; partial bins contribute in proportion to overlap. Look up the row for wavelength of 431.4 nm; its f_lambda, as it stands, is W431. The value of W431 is 16.23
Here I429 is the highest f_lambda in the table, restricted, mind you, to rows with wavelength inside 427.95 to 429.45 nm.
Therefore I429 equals 16.21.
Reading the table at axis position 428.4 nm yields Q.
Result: 15.98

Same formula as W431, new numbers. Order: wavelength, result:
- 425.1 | 16.49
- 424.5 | 16.09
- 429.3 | 16.21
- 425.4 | 17.42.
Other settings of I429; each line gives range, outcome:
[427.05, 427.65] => 14.76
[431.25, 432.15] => 17.97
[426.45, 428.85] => 18.97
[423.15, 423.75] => 16.95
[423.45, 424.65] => 17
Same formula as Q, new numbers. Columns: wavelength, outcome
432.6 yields 14.49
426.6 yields 18.97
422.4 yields 16.54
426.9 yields 15.56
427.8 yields 16.83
